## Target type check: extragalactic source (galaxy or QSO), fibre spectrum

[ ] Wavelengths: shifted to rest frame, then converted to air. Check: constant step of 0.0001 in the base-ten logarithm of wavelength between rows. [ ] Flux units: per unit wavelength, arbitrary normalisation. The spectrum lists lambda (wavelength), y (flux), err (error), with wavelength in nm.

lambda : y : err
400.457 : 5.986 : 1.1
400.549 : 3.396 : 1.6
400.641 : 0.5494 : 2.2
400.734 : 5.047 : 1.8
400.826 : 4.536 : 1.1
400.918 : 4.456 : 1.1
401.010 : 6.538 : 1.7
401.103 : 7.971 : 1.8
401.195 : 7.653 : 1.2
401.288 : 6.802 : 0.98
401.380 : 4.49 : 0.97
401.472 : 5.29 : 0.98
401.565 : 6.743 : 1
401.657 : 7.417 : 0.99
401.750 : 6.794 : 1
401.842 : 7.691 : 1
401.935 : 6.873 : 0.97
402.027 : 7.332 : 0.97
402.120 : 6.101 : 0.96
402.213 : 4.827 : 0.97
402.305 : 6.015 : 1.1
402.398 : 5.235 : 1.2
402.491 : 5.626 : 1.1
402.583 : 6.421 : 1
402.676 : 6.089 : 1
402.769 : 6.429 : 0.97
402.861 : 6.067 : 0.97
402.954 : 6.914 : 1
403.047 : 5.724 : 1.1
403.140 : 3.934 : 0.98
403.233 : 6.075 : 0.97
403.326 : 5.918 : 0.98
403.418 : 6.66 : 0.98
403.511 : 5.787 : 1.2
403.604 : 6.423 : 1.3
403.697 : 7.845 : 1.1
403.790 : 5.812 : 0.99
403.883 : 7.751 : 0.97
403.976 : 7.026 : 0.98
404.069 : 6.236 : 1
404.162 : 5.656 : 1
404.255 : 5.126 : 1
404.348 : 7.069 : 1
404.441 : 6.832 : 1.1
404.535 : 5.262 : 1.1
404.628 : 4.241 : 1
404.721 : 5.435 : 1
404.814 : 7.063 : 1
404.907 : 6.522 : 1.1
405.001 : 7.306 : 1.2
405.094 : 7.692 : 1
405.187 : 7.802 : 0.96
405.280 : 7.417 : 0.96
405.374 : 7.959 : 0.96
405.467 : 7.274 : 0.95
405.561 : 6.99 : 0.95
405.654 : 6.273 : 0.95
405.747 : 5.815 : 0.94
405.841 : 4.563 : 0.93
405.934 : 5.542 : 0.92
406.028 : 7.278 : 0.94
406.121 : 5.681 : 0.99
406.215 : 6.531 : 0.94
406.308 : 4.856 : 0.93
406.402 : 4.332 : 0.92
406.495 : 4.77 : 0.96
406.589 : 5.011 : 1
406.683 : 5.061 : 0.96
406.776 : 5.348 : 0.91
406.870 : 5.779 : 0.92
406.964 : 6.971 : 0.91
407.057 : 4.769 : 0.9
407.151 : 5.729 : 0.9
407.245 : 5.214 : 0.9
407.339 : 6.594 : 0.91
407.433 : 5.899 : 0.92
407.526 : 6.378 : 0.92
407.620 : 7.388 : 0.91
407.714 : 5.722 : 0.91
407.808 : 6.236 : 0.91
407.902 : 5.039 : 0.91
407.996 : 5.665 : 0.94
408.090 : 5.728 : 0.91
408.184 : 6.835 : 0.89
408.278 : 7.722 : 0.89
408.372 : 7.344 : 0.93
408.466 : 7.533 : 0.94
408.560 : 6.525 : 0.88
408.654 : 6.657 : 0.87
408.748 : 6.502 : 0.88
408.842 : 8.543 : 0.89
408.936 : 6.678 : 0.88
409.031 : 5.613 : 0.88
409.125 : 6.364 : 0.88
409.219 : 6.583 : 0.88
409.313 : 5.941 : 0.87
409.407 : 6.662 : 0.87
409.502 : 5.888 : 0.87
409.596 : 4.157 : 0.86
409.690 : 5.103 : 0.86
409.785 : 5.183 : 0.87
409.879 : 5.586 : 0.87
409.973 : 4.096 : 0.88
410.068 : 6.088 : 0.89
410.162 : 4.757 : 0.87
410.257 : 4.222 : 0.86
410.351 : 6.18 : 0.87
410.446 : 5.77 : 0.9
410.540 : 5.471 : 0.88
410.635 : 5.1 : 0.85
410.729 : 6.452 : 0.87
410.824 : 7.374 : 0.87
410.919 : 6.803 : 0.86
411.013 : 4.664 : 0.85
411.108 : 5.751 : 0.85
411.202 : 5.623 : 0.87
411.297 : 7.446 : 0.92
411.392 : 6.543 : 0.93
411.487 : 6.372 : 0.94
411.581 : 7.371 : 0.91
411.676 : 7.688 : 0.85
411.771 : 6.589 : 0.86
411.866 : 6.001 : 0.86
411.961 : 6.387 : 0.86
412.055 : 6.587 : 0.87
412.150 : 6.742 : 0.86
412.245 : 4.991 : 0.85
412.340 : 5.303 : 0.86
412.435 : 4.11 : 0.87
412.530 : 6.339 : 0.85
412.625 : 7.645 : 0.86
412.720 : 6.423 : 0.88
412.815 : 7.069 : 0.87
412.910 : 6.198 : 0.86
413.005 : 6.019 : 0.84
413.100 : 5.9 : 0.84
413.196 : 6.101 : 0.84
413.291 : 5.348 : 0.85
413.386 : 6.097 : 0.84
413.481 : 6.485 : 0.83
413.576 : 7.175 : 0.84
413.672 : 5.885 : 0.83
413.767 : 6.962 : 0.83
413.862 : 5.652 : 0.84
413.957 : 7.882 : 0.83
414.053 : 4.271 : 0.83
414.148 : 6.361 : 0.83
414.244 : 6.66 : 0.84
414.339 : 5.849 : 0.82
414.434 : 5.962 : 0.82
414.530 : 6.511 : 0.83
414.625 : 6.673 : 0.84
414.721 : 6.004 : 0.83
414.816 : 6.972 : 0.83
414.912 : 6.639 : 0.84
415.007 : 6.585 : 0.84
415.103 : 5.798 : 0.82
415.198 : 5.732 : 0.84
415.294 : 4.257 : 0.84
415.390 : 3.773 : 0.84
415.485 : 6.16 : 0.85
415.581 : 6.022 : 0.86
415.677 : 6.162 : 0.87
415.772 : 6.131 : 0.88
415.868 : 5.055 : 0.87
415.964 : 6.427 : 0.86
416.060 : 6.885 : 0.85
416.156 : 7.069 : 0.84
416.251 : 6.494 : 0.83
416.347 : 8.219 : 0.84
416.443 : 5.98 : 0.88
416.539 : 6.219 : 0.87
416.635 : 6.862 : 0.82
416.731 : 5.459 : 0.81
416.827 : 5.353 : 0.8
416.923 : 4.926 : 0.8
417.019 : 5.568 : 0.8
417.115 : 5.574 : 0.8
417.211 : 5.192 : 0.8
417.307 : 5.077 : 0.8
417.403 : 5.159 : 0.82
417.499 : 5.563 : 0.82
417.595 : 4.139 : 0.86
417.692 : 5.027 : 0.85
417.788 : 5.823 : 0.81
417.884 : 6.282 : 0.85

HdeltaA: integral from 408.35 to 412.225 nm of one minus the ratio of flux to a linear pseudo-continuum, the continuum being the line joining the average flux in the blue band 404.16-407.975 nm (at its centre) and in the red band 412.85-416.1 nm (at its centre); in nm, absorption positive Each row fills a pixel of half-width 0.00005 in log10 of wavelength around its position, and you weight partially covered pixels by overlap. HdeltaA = -0.05 nm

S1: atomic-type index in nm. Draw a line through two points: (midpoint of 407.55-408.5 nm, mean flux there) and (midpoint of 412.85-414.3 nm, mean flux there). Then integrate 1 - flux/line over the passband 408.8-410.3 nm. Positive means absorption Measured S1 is 0.17 nm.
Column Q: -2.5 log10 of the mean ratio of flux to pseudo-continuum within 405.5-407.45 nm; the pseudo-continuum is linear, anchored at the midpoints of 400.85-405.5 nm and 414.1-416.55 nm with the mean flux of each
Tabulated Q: 0.12 mag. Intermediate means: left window 6.38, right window 6.18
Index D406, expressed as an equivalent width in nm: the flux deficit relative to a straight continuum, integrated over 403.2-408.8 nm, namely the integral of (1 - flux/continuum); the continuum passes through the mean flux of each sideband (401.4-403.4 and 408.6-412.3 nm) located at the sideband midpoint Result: -0.12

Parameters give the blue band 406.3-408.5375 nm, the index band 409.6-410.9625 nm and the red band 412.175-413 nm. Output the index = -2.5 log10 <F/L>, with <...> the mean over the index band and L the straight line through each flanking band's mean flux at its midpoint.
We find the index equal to 0.09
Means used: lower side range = 5.94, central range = 5.53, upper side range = 6.03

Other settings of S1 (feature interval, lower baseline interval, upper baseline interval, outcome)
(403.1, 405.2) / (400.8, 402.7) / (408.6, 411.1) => -0.06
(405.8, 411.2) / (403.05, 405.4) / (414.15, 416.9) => 0.35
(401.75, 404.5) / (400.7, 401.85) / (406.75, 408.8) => -0.01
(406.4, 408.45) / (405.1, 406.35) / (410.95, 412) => 0.17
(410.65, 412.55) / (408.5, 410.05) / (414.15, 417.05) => -0.06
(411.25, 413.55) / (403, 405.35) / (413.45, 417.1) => -0.05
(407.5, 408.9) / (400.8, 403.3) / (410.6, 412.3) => -0.08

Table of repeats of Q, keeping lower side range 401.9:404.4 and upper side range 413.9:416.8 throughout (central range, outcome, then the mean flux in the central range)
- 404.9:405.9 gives -0.115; 6.87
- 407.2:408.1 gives 0.032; 6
